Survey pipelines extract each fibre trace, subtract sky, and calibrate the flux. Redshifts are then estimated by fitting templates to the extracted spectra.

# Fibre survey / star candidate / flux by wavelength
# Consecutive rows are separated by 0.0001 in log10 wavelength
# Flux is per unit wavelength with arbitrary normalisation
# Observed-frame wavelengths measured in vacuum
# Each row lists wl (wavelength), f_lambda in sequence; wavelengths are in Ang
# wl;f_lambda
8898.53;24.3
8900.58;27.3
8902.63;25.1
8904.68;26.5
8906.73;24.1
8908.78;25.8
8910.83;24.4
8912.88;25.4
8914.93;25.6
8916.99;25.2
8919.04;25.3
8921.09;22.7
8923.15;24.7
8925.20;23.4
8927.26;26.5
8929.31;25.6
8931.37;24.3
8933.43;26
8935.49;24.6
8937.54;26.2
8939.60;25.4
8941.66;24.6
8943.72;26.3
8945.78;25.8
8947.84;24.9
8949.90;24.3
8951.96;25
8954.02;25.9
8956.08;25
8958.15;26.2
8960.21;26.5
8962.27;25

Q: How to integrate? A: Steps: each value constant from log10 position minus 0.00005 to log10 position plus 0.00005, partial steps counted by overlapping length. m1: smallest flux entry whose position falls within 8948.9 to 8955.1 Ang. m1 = 24.3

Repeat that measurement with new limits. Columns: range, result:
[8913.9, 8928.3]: 22.7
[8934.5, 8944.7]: 24.6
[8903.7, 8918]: 24.1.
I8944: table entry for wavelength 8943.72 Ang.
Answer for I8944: 26.3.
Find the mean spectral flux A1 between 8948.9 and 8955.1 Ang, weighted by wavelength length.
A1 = 25.1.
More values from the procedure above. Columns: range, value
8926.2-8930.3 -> 26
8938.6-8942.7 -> 25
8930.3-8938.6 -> 25.3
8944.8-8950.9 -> 25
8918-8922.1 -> 24.1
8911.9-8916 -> 25.5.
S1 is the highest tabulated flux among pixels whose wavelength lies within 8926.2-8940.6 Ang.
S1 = 26.5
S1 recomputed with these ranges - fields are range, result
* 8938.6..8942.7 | 25.4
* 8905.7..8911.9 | 25.8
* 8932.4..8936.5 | 26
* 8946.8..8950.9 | 24.9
